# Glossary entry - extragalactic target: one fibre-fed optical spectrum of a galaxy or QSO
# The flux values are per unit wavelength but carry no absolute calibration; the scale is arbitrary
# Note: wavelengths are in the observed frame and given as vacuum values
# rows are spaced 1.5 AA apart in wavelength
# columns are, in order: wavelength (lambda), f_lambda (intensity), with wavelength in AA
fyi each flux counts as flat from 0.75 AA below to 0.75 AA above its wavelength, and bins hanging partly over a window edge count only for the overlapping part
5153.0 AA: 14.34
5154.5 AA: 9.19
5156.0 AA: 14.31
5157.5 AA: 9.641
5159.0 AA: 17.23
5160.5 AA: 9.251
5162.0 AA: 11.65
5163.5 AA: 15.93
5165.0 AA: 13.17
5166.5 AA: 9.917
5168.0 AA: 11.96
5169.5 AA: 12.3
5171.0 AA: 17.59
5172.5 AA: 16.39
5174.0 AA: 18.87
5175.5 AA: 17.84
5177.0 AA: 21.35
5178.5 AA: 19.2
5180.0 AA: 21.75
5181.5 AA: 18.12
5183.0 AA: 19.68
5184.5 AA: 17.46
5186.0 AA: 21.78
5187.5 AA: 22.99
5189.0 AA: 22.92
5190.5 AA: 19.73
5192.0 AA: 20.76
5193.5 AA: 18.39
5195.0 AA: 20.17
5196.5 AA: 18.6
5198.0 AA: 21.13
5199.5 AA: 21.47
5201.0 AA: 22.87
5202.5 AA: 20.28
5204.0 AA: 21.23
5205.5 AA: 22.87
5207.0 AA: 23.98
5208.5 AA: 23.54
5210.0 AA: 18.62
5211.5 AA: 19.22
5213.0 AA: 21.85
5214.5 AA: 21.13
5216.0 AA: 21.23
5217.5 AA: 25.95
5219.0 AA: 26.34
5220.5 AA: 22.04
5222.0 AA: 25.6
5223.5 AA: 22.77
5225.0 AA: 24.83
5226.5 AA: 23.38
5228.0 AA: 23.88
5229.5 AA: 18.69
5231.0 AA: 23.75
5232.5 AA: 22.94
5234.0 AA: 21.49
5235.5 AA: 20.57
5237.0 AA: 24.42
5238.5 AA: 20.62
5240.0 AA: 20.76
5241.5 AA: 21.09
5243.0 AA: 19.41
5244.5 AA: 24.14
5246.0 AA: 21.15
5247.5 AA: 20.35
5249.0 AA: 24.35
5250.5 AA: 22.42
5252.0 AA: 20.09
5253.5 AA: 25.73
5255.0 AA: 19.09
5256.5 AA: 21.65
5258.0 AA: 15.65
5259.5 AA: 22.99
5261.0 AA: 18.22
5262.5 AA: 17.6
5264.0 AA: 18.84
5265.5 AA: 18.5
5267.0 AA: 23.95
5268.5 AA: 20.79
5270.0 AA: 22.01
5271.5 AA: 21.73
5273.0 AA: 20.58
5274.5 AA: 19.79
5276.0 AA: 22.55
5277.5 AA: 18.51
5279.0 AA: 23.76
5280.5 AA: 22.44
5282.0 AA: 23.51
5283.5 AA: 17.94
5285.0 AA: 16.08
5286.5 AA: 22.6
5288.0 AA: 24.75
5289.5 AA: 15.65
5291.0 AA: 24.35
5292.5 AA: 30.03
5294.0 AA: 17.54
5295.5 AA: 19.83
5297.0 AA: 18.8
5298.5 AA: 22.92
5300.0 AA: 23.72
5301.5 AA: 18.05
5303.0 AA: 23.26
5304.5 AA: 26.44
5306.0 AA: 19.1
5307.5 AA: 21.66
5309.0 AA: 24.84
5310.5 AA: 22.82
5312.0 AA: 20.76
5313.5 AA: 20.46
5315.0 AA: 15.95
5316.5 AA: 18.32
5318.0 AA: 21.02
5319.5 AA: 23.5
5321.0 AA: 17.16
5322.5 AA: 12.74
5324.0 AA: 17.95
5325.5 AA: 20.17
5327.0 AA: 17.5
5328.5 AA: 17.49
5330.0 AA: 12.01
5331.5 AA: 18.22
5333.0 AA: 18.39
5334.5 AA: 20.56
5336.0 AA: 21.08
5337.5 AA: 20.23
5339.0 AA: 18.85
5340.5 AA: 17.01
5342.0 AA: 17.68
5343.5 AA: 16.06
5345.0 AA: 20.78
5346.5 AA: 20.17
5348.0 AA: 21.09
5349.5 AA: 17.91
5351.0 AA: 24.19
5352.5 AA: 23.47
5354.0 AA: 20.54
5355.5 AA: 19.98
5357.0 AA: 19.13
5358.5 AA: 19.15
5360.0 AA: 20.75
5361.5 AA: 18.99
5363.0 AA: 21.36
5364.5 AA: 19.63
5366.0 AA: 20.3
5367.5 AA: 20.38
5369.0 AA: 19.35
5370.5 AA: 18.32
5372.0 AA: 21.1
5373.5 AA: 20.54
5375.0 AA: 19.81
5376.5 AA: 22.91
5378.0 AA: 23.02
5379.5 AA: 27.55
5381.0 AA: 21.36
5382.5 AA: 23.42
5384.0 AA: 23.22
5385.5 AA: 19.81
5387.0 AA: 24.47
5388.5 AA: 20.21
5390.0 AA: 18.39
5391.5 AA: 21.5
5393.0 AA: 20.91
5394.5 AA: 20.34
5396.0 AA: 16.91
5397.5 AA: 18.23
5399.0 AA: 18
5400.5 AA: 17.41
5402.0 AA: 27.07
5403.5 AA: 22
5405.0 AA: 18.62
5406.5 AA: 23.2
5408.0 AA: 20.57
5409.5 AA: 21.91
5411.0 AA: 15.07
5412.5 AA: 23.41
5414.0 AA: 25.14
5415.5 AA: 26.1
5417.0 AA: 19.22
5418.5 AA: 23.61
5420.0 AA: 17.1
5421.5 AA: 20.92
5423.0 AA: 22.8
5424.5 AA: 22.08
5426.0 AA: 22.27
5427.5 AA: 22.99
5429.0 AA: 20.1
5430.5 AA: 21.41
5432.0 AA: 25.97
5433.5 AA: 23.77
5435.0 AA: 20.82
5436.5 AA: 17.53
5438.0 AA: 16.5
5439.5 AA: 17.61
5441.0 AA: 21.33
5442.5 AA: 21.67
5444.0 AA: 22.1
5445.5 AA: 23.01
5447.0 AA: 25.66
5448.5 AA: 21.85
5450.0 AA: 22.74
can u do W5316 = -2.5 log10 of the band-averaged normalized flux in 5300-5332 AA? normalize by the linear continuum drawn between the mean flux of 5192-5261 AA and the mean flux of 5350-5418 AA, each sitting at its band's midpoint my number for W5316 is 0.09 mag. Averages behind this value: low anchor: 21.8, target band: 19.6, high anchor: 21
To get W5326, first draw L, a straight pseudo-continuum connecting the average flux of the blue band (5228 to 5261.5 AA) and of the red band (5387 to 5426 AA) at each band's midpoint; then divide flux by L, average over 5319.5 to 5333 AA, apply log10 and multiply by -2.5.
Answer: 0.23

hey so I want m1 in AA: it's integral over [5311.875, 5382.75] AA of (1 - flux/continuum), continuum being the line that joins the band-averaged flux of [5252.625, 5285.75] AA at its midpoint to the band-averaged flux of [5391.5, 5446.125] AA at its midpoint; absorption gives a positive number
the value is 3.7 AA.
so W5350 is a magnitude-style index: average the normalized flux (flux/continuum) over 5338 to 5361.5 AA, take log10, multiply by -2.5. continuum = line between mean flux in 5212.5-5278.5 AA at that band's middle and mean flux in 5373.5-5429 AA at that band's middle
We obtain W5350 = 0.09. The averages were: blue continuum 21.7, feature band 19.8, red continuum 21.4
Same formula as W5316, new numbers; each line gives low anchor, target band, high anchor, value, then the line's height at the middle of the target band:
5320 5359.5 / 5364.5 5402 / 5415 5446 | -0.04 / 20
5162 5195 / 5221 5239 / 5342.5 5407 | -0.22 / 18.6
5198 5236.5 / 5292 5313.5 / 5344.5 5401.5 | -0.03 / 21.5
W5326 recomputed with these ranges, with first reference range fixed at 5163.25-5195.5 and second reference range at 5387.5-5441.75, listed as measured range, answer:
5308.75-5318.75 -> -0.04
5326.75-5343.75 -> 0.11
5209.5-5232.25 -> -0.21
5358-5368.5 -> 0.01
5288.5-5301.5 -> -0.11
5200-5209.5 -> -0.21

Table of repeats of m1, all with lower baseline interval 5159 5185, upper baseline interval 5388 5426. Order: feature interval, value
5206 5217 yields -3.0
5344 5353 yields -0.6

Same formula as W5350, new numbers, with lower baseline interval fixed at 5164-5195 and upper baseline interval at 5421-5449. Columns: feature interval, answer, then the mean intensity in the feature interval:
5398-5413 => 0.03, 20.6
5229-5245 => -0.15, 21.6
